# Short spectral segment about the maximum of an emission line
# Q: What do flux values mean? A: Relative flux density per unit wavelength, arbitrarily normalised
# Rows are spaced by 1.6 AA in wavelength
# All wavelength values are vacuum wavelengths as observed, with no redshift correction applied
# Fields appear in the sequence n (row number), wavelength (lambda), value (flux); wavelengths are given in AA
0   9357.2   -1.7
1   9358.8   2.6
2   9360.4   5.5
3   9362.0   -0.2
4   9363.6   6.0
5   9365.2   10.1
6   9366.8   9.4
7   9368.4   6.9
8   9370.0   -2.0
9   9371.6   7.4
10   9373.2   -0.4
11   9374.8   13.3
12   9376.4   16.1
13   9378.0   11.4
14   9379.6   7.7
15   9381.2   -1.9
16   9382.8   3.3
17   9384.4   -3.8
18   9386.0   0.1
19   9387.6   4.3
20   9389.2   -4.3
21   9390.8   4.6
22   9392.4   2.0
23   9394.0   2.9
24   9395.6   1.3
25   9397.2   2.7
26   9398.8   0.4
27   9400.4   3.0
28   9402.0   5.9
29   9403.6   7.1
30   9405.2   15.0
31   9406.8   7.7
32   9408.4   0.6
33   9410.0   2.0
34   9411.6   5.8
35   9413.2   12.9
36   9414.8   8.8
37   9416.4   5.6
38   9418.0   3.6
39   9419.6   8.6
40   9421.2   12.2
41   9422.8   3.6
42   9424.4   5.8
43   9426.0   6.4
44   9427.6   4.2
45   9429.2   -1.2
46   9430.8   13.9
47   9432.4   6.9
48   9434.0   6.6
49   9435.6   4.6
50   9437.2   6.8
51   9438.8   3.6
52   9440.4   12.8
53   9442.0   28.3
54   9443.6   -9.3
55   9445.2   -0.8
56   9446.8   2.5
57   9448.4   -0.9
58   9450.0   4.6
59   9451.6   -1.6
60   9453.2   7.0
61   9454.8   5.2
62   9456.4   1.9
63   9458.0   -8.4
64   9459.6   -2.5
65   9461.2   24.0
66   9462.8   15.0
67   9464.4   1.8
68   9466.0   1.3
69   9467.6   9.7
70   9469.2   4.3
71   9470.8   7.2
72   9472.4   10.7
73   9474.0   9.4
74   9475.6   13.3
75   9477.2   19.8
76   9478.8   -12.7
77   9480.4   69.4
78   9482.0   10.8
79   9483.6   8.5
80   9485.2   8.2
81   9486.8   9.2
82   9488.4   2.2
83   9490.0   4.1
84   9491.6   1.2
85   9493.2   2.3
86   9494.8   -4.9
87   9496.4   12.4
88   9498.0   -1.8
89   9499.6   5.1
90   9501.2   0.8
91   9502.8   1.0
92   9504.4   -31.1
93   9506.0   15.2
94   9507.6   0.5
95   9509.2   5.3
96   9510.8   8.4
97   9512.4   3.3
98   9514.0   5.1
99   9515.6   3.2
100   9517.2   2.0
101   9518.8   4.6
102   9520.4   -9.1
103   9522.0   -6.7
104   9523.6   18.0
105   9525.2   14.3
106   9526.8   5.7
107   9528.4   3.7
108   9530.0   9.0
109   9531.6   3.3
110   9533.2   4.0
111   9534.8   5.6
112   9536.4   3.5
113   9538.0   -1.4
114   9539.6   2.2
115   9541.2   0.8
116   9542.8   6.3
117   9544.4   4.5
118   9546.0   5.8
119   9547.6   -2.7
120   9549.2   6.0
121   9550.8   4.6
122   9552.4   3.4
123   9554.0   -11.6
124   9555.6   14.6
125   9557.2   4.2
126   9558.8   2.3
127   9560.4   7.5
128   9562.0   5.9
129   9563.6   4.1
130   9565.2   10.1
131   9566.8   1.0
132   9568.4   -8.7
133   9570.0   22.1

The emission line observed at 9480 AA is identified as H-gamma 4340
